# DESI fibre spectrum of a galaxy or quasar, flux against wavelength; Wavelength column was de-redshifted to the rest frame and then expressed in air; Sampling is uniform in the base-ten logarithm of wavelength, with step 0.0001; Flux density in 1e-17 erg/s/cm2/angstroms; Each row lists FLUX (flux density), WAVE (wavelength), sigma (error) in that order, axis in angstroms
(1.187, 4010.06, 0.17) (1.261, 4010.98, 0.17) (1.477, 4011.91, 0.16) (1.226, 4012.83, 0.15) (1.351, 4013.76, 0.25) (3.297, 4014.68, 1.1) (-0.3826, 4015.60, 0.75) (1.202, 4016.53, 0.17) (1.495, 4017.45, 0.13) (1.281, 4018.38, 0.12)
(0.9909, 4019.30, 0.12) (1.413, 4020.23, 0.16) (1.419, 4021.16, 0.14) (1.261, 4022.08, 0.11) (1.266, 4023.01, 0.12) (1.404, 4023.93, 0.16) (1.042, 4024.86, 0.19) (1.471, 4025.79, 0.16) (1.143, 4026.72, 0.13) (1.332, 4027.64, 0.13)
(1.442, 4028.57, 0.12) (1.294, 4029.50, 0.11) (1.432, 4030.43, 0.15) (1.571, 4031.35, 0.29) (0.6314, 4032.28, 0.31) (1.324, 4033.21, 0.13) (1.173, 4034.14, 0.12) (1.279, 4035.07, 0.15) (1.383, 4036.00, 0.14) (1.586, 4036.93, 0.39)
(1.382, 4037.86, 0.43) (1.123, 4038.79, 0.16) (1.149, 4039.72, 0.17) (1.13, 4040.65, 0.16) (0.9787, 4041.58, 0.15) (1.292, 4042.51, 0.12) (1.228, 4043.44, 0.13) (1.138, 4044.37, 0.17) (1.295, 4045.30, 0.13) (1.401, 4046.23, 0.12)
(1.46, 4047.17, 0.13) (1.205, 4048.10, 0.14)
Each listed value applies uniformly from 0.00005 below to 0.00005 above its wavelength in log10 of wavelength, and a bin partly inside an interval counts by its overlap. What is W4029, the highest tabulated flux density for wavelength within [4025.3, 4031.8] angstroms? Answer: 1.571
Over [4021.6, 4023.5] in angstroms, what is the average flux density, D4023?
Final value 1.27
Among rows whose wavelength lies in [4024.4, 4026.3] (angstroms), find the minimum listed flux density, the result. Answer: 1.042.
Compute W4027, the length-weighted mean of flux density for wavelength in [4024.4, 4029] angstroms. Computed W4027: 1.28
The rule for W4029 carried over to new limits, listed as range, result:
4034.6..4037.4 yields 1.586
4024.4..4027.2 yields 1.471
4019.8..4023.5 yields 1.419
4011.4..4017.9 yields 3.297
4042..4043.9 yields 1.292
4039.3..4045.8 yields 1.295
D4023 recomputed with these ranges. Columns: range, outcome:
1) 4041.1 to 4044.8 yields 1.16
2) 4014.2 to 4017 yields 1.38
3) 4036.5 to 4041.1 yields 1.27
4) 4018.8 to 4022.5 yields 1.27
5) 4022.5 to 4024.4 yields 1.33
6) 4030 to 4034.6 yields 1.23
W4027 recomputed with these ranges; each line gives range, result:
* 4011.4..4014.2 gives 1.35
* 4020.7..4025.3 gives 1.28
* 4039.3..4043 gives 1.14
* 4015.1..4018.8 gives 0.922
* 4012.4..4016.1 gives 1.37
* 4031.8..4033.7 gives 0.982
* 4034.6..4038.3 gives 1.41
